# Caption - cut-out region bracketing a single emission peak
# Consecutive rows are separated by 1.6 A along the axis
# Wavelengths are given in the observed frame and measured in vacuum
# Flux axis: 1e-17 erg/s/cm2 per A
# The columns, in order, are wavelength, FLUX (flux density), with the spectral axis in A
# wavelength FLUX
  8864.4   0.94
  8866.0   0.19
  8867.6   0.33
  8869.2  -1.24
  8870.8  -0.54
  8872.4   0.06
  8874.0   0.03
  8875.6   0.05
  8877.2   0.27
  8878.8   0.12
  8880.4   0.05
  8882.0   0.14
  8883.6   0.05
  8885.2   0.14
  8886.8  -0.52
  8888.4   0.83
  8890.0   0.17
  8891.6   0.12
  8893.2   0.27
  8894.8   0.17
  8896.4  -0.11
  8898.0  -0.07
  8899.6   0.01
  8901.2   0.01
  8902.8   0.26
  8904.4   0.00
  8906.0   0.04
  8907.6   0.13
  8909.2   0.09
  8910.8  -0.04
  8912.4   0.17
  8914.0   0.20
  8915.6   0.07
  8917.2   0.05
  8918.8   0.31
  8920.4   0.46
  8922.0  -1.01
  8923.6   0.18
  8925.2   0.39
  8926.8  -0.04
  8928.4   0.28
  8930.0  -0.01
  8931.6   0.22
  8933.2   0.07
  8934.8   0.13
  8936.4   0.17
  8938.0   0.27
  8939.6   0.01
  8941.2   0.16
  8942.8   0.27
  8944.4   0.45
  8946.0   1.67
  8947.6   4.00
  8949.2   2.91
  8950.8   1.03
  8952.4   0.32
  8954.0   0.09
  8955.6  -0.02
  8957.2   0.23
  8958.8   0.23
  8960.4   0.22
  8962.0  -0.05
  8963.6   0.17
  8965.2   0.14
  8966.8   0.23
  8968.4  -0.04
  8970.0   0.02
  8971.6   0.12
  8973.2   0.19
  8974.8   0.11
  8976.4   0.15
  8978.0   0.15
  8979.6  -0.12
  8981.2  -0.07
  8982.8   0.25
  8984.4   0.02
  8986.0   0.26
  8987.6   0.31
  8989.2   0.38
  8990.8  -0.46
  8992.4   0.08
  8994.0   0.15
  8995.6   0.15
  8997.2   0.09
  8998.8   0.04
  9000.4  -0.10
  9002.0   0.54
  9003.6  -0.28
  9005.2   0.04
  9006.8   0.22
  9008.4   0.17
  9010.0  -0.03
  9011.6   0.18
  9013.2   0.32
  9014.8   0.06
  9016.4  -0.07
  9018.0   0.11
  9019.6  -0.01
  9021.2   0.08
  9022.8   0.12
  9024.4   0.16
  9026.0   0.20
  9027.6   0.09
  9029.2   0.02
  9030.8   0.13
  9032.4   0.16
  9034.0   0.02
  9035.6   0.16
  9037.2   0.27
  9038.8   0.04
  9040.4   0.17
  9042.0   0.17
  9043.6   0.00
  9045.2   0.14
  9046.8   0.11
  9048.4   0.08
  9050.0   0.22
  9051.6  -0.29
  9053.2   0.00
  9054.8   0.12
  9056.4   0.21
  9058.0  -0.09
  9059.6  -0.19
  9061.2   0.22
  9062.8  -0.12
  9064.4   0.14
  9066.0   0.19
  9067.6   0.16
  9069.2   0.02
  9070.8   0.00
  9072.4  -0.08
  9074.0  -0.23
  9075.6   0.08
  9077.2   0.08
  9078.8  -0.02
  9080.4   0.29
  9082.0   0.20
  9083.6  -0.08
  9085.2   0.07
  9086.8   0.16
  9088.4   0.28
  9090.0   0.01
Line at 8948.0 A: [O III]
